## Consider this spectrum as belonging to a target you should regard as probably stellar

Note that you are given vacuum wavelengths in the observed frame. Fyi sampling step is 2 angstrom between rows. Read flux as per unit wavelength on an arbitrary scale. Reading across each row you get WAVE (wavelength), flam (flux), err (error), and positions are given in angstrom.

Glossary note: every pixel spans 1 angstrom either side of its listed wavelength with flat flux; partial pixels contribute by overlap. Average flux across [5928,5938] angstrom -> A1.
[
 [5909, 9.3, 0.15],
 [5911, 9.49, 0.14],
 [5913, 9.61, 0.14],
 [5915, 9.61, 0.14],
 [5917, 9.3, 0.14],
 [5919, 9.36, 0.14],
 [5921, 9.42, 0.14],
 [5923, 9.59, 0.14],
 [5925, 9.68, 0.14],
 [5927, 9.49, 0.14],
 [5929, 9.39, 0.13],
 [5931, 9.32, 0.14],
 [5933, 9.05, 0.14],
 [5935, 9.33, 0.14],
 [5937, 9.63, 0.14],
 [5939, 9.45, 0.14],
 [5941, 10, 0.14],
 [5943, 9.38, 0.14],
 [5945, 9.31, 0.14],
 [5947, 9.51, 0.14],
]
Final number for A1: 9.34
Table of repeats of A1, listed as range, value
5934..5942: 9.6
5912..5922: 9.46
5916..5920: 9.33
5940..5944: 9.69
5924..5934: 9.39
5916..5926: 9.47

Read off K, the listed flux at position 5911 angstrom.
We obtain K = 9.49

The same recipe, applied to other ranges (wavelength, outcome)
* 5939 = 9.45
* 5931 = 9.32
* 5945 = 9.31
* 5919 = 9.36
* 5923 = 9.59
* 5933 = 9.05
